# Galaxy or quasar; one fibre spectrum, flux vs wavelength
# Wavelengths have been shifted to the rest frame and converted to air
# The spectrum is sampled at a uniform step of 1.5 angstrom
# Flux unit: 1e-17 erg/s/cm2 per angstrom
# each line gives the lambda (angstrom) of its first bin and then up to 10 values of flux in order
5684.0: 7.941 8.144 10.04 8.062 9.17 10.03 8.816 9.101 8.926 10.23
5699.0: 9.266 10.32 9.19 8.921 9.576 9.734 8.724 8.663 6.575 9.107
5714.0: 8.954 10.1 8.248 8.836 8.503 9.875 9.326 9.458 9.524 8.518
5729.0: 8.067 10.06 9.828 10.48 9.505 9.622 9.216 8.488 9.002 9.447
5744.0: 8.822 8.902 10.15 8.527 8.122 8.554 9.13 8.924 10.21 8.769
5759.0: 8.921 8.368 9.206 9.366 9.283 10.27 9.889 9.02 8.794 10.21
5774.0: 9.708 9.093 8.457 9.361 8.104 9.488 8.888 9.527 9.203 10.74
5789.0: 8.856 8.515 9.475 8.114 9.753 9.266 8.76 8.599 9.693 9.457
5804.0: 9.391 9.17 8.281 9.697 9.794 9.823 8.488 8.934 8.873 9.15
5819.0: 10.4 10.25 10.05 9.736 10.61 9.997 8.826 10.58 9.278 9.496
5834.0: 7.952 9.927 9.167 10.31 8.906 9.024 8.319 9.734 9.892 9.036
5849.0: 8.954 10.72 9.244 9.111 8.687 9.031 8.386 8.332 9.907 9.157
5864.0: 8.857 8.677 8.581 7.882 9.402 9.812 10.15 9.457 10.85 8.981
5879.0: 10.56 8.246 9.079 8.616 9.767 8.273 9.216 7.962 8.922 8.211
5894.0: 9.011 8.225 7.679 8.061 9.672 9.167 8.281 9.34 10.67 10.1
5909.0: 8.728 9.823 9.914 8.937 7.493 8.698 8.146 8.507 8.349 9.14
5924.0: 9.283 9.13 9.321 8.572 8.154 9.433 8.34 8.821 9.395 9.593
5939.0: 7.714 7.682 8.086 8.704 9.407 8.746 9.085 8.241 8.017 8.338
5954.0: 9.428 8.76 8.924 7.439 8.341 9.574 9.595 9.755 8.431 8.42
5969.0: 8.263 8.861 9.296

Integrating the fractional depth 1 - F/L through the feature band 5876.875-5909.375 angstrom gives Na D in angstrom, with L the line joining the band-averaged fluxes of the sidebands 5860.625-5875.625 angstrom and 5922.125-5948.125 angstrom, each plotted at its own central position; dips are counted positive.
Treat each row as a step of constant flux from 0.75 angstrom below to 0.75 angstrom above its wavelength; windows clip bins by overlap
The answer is 0.4 angstrom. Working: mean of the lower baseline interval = 9.21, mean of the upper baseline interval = 8.8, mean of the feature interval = 8.95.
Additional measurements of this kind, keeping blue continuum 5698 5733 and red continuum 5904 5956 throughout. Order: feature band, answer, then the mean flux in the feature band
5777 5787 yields -0.1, 9.09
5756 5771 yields -0.3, 9.26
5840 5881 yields -1.3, 9.22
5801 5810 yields -0.3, 9.29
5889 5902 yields 0.5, 8.54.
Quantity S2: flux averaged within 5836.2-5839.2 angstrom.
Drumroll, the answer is 9.73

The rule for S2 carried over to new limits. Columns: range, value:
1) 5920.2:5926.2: 8.97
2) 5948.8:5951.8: 8.13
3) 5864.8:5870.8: 8.64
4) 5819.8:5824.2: 10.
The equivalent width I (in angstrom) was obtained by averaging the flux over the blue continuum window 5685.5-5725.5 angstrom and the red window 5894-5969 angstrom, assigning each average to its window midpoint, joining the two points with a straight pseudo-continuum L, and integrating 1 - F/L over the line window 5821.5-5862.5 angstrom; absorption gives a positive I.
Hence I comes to -2.0 angstrom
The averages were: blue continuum 9.13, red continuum 8.81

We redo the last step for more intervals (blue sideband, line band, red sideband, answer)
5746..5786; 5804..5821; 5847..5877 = -0.3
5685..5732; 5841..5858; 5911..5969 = -0.6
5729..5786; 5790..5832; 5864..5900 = -1.4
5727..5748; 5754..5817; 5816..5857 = 1.2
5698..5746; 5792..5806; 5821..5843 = 0.4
